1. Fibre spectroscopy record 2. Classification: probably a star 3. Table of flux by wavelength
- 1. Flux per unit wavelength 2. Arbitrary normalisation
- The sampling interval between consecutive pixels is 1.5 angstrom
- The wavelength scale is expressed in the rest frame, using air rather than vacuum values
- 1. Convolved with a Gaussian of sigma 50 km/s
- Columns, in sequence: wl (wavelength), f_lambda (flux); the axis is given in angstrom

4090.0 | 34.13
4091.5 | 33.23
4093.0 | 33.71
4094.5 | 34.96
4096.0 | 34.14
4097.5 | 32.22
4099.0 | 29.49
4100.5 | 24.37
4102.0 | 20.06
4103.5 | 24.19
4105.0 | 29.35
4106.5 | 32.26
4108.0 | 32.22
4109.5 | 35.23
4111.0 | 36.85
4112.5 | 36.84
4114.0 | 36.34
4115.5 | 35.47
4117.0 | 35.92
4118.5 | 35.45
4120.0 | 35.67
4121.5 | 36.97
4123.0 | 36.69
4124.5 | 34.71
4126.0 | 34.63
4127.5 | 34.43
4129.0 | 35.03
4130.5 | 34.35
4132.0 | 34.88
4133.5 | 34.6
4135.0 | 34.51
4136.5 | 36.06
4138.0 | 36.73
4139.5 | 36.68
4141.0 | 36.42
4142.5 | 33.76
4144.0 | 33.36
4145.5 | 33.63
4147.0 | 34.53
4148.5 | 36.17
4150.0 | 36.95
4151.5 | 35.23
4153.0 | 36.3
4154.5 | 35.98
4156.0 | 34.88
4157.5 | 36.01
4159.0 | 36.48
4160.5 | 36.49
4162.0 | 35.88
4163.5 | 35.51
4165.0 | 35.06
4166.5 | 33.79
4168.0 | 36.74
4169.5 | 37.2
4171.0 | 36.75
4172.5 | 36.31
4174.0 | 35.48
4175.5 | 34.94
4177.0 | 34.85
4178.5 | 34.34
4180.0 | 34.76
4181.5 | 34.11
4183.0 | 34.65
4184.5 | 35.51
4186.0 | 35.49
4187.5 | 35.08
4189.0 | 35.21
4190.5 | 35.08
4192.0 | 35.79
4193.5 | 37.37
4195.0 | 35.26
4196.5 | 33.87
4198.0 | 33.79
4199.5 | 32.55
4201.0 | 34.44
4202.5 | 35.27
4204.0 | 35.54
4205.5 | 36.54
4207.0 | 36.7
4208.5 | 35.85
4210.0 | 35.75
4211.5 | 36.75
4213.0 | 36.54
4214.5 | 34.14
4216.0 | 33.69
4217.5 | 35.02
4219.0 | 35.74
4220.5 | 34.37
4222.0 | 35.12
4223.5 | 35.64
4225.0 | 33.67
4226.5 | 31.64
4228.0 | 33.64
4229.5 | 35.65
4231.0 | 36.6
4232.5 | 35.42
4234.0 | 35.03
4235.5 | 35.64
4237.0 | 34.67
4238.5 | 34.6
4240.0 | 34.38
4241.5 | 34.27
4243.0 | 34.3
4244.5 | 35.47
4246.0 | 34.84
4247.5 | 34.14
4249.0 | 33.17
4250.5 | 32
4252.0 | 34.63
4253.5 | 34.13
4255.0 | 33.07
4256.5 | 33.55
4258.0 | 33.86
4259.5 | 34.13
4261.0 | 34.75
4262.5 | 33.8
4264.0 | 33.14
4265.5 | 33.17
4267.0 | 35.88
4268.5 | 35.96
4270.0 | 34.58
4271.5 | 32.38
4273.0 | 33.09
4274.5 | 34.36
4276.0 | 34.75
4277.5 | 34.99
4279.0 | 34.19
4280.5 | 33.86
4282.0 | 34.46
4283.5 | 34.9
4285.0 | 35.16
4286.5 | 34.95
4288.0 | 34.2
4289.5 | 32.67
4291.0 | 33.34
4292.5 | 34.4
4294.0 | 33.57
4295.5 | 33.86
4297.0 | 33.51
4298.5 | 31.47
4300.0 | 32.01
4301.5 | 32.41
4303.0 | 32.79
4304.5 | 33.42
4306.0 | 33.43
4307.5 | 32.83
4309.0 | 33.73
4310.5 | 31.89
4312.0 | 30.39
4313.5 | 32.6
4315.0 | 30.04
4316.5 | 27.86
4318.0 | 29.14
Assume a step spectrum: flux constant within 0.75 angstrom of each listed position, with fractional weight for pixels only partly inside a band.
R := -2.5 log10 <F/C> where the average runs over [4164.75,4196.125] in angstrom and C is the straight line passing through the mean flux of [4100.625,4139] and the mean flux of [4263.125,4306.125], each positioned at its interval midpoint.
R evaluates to -0.05 mag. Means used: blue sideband 33.8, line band 35.4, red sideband 33.8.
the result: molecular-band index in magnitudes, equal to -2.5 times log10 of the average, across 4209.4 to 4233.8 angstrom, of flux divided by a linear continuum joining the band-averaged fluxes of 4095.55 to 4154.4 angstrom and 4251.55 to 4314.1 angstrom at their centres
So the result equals -0.04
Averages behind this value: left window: 33.9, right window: 33.7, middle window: 35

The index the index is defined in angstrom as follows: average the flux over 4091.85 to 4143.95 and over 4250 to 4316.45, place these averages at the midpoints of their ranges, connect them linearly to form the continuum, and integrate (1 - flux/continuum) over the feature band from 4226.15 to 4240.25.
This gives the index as -0.5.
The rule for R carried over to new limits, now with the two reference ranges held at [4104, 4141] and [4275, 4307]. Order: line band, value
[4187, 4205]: -0.02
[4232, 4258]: -0.01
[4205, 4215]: -0.05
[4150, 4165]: -0.03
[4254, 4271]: -0.01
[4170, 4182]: -0.02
